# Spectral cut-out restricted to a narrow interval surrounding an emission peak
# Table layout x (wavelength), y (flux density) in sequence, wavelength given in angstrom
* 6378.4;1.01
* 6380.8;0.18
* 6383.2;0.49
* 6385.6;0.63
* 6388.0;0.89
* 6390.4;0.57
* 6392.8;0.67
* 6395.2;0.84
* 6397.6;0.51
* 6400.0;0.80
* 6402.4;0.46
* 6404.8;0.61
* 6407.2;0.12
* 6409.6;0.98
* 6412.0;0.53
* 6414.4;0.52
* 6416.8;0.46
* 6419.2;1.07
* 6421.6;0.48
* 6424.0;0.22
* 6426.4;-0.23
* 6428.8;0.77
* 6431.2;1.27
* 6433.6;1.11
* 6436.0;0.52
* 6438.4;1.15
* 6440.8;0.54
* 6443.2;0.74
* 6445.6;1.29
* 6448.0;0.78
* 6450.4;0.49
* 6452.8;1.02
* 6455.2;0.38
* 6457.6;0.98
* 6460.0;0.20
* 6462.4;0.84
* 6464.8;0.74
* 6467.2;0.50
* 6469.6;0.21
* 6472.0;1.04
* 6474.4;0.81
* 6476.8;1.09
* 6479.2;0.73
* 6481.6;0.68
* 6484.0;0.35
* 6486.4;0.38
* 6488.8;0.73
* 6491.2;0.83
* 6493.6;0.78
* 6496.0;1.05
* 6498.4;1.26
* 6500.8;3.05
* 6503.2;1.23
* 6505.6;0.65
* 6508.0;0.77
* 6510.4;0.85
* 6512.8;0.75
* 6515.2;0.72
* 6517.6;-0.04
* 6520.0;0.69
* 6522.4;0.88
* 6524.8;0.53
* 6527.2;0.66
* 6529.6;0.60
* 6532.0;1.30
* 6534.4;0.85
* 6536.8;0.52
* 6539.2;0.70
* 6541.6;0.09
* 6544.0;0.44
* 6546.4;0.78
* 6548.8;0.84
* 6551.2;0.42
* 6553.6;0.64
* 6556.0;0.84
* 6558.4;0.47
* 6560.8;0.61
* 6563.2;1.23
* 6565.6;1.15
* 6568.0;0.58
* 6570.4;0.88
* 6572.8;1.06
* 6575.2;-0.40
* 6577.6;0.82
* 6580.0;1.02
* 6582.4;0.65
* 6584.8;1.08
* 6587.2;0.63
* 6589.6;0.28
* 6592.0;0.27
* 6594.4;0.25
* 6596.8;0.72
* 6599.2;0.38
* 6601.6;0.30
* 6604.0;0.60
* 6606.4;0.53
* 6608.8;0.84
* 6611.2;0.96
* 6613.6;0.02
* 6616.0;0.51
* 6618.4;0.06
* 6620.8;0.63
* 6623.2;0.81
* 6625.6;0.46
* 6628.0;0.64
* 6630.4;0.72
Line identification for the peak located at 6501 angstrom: [O III] 5007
